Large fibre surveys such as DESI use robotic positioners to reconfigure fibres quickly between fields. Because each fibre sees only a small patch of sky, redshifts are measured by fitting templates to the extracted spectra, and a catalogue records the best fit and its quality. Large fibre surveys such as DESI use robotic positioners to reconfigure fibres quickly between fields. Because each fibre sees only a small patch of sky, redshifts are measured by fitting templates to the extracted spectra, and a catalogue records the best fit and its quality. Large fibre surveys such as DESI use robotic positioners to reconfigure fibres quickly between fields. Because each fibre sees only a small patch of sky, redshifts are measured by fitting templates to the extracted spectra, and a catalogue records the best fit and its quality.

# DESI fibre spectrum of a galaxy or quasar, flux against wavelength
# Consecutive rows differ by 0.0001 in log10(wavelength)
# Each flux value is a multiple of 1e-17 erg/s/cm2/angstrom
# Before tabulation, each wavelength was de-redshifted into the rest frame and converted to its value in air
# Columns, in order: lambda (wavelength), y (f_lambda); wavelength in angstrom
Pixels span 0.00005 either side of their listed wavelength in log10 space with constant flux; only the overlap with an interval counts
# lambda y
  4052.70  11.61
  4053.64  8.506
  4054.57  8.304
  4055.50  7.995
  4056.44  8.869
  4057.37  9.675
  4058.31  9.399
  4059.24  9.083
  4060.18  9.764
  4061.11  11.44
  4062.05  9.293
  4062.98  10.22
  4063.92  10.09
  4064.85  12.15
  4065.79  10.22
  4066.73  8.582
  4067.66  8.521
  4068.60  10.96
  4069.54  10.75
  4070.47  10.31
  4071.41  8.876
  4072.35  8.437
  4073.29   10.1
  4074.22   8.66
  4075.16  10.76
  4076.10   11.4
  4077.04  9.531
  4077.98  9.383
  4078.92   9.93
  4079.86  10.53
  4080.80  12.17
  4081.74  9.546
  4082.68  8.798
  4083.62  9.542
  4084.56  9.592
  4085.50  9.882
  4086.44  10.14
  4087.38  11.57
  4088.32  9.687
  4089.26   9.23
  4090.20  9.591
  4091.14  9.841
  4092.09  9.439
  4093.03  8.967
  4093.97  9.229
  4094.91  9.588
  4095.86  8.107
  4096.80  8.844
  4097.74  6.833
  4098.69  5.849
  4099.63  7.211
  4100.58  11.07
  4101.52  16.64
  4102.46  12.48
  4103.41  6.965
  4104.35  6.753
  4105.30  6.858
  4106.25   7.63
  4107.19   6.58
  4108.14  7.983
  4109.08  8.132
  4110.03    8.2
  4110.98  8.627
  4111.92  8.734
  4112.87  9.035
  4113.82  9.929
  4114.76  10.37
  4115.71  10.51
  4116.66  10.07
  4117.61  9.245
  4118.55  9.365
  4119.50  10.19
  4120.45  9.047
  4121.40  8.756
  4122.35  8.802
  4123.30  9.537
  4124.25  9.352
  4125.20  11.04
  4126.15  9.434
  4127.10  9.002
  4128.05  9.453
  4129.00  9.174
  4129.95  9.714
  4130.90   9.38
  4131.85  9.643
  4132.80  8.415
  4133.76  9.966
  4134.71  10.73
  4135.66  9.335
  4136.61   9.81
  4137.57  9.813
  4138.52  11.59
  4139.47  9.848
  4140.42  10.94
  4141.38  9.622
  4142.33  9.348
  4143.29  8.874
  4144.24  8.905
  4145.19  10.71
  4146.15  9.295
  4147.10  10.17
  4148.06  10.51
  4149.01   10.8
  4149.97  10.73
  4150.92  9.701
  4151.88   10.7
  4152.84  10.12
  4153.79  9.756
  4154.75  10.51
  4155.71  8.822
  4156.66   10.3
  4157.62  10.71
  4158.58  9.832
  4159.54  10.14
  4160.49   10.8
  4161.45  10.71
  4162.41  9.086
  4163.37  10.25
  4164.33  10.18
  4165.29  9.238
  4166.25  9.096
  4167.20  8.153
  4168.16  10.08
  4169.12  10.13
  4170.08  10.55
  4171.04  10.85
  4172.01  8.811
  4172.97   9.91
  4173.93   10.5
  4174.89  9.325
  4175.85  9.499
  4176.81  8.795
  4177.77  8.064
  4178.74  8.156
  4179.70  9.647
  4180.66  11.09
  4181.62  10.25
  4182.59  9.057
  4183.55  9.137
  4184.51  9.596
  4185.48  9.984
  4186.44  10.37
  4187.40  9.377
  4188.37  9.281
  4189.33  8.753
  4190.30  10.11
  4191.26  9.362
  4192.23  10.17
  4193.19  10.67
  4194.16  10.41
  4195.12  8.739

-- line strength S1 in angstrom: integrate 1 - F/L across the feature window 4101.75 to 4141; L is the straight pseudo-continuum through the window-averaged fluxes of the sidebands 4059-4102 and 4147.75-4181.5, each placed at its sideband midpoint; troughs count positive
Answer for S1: 2.0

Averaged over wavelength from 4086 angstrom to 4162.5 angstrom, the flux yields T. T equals 9.54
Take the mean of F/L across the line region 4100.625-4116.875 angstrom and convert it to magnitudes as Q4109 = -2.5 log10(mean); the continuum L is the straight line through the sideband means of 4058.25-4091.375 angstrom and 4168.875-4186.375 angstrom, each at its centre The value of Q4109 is 0.08 mag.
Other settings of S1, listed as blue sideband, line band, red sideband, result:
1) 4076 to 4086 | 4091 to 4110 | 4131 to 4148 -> 2.3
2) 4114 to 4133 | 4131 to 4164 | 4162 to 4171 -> -1.3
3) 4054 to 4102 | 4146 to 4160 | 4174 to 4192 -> -0.9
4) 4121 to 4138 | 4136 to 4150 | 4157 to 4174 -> -0.5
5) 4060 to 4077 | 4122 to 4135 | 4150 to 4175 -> 0.6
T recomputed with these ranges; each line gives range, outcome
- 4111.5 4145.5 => 9.66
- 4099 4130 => 9.25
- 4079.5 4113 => 9.16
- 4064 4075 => 9.82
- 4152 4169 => 9.89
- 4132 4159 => 9.99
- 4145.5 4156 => 10.1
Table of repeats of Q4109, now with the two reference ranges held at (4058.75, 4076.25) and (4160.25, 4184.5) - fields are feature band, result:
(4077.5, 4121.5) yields 0.06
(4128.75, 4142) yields -0.01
